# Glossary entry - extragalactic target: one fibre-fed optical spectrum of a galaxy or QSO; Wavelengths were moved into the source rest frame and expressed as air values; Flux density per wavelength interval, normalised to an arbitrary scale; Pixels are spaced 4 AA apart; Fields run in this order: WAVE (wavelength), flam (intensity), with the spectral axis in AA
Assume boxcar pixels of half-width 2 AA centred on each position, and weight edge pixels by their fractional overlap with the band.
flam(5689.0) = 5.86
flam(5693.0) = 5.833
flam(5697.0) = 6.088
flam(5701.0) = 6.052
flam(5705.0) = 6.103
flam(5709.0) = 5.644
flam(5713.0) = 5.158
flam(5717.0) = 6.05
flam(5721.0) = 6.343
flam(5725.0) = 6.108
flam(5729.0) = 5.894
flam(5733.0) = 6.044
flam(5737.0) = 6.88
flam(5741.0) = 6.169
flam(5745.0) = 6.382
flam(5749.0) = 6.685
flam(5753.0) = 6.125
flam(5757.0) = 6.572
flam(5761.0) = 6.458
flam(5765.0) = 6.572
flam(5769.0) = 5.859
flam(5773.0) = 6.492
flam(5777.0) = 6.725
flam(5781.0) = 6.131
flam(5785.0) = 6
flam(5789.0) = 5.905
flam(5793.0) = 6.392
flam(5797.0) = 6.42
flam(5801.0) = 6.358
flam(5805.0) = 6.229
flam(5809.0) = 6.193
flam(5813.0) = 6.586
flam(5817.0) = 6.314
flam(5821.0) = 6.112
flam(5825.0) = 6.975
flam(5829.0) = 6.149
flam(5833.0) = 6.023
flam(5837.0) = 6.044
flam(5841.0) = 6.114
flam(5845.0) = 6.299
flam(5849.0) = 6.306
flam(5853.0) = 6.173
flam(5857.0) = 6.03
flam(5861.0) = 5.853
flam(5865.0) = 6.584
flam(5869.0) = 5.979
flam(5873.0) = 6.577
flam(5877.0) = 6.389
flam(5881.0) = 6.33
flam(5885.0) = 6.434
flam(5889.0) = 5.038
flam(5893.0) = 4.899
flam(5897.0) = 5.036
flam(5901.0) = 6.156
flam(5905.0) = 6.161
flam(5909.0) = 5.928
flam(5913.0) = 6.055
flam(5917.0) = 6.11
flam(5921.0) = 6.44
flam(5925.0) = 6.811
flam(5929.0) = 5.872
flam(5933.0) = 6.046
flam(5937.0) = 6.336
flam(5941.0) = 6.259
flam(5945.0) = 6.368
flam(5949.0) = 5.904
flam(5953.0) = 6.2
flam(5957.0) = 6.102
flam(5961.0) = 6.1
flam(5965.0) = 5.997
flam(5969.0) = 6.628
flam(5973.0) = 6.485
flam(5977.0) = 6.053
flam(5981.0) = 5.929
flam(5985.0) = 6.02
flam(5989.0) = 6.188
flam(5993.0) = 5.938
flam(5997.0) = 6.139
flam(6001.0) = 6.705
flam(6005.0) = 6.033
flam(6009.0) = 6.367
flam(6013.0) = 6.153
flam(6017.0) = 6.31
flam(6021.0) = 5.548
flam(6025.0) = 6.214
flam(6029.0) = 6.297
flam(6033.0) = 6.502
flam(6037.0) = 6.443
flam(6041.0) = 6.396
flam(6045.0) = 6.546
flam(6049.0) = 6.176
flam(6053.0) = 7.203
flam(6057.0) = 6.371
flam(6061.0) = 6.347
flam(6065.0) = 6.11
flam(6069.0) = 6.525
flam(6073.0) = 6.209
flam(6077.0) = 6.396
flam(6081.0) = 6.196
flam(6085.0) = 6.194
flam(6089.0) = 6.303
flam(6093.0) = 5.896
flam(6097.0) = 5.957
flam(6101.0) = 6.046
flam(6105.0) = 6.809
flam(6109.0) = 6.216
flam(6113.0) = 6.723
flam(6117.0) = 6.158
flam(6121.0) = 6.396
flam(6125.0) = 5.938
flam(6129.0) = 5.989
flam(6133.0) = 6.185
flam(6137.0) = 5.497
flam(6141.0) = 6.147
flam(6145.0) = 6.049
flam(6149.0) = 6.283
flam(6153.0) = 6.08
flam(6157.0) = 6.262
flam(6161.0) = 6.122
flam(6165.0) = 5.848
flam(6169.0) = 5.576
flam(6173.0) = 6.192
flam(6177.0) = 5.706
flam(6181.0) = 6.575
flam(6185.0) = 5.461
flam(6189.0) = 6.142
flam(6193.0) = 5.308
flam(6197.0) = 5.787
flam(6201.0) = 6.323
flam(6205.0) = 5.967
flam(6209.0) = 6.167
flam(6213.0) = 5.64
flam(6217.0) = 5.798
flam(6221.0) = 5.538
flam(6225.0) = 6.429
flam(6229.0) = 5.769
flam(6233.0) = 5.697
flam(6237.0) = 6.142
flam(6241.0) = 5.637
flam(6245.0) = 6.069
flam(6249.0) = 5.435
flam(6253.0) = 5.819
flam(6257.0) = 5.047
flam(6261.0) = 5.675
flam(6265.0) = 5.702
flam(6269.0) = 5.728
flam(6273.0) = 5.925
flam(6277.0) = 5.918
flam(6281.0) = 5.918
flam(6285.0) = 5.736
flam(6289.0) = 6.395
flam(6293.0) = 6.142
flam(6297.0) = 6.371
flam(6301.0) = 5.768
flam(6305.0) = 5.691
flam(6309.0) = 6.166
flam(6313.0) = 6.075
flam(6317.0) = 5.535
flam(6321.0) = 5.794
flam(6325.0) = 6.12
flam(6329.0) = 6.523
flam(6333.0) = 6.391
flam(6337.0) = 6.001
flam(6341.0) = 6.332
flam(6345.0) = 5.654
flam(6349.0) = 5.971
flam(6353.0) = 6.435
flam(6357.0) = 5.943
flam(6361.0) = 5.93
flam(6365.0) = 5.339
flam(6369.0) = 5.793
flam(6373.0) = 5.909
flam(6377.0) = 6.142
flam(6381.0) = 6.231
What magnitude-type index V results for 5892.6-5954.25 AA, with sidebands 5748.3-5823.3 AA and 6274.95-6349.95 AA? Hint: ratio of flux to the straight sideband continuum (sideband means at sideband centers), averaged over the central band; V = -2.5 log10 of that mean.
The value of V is 0.03 mag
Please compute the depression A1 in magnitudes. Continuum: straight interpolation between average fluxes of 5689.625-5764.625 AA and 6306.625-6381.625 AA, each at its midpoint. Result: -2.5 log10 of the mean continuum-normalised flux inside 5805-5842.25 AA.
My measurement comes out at -0.03 mag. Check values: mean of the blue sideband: 6.15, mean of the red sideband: 6.01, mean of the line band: 6.28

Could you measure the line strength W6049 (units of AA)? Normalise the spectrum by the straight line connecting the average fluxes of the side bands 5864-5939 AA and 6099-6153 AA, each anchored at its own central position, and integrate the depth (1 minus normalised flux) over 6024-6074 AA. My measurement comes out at -2.3 AA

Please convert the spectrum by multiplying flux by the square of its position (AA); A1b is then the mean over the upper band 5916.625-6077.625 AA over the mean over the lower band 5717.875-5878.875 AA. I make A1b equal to 1.1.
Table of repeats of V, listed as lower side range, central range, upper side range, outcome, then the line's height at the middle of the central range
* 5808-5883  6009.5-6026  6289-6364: 0.02 mag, 6.19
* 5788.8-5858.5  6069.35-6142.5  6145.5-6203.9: -0.03 mag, 6.03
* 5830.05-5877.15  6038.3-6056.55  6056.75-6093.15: -0.05 mag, 6.26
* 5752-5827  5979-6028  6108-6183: 0.01 mag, 6.2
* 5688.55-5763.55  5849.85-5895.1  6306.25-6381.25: 0.01 mag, 6.11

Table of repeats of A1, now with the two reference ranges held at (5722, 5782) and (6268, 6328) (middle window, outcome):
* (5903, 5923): 0.016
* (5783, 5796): 0.034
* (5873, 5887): -0.027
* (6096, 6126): -0.036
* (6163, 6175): 0.033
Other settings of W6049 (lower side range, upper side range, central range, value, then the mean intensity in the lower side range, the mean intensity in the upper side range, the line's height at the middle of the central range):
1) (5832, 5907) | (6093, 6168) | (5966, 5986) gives -0.51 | 6.02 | 6.14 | 6.07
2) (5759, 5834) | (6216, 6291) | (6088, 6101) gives -0.10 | 6.31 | 5.81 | 5.98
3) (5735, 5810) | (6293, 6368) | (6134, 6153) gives 0.33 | 6.35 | 6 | 6.12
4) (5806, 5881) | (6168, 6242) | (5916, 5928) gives -0.49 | 6.26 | 5.89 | 6.18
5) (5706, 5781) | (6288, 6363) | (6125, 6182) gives 0.80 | 6.23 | 6.06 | 6.11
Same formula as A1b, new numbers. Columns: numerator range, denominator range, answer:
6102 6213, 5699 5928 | 1.10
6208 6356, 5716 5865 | 1.11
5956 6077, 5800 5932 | 1.08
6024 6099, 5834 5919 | 1.12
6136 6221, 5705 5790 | 1.11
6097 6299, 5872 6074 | 1.04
